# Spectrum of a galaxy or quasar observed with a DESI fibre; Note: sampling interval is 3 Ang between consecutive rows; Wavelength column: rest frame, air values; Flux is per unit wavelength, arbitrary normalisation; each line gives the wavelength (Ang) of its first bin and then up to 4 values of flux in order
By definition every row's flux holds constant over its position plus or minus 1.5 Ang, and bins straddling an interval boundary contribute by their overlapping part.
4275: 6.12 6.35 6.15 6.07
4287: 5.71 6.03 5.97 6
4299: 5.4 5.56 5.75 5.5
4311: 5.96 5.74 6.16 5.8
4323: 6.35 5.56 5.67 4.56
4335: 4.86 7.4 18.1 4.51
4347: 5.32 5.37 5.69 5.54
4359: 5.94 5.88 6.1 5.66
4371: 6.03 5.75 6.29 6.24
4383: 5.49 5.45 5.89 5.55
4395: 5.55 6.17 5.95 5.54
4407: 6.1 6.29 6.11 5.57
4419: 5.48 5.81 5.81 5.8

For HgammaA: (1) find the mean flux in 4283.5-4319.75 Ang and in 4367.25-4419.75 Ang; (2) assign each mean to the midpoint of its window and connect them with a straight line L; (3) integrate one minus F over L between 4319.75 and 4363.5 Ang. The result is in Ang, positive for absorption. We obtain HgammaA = -4.71 Ang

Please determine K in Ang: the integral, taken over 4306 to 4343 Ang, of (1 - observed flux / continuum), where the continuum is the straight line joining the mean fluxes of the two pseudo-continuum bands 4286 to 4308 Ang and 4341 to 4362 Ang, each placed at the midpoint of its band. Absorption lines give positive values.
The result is -4.2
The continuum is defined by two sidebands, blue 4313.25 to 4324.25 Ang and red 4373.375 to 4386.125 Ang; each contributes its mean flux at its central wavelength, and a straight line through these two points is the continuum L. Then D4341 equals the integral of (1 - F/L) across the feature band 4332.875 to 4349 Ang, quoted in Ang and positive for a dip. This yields -5.0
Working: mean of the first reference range 6.02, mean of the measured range 7.82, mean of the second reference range 5.89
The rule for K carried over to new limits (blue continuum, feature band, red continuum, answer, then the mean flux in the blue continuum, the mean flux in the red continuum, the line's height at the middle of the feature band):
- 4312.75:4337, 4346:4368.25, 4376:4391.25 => 0.18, 5.62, 5.84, 5.74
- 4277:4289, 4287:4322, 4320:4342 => 3.89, 6.06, 7.14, 6.54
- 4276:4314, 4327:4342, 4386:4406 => -4.83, 5.87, 5.76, 5.83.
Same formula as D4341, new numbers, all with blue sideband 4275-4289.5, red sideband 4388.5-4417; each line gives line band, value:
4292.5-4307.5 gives 0.8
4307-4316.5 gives 0.4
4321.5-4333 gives 0.8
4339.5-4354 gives -4.6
